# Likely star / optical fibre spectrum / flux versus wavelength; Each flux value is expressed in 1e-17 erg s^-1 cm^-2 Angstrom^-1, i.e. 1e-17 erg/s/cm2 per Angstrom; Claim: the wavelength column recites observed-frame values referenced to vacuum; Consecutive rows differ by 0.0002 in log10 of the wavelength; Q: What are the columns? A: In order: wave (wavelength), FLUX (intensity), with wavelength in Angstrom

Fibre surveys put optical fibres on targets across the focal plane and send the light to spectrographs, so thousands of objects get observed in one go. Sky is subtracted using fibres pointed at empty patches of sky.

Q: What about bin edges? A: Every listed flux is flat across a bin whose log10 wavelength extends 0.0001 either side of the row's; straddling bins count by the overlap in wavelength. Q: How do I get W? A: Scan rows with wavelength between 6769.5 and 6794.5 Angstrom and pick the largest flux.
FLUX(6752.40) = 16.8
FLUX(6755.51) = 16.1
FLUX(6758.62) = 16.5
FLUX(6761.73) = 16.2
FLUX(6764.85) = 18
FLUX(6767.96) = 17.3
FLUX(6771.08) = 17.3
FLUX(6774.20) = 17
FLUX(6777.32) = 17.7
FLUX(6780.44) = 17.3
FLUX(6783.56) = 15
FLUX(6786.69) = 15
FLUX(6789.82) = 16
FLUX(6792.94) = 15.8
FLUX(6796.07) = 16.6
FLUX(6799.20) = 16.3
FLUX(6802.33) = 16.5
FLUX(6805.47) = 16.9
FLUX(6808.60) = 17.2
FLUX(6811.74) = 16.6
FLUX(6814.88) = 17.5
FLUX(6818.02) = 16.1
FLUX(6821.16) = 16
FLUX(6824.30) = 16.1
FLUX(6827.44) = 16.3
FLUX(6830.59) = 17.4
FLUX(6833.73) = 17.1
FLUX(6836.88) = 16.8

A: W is 17.7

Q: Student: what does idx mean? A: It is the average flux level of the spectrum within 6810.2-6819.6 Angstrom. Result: 16.7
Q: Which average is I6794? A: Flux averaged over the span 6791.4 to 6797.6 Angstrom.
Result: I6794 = 16.2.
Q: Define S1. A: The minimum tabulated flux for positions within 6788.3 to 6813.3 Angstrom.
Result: 15.8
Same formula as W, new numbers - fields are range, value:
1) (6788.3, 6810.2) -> 17.2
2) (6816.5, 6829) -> 16.3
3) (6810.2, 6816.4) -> 17.5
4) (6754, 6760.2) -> 16.5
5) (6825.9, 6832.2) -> 17.4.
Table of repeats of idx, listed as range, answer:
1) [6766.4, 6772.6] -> 17.3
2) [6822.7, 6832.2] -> 16.6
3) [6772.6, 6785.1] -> 16.8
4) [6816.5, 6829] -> 16.1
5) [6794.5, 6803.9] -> 16.5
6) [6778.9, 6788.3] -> 15.8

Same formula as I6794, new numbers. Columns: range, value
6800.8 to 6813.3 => 16.8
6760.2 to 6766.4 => 17.1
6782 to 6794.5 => 15.5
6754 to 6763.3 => 16.3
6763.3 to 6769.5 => 17.7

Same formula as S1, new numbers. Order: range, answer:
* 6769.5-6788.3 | 15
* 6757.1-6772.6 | 16.2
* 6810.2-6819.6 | 16.1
